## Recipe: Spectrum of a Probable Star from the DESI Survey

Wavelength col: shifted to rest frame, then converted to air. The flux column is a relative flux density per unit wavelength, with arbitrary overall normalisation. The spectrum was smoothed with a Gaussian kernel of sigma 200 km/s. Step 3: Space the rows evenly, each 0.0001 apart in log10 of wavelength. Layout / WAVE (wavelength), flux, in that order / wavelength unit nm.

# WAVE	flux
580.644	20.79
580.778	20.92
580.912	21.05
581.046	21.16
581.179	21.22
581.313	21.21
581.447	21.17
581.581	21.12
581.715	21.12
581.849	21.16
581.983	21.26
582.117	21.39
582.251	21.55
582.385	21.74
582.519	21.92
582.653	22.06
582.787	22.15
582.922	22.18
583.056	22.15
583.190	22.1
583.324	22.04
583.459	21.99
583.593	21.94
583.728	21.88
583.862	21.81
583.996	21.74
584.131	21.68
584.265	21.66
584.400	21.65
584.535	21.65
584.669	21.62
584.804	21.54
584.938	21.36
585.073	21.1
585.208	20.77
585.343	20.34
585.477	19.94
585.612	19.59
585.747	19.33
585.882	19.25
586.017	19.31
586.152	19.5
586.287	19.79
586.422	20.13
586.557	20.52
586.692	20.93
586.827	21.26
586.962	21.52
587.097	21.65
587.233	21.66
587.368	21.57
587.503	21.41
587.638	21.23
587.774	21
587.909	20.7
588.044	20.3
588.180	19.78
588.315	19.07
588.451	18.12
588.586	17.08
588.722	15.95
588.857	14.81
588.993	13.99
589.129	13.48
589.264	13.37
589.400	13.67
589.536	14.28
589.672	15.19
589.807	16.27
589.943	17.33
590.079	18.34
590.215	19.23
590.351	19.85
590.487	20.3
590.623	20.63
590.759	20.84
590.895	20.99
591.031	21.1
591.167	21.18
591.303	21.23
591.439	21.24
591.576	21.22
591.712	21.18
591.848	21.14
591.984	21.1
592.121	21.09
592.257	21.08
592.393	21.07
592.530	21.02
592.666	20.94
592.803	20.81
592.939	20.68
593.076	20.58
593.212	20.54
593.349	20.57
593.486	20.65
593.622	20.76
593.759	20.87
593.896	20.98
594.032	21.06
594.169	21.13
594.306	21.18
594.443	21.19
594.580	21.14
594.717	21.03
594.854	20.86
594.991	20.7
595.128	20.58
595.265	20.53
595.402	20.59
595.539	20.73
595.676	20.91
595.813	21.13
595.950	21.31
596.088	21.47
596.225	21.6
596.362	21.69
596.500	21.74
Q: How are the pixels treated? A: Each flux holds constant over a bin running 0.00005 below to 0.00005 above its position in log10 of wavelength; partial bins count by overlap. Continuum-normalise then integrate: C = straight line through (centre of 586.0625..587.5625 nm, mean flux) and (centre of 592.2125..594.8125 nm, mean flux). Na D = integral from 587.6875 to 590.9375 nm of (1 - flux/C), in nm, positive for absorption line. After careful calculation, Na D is 0.50 nm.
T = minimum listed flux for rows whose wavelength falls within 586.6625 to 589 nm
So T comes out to 13.99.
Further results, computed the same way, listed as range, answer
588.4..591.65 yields 13.37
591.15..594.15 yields 20.54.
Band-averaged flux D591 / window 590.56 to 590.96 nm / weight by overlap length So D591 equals 20.8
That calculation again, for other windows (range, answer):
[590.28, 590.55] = 20.1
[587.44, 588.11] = 20.9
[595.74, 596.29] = 21.4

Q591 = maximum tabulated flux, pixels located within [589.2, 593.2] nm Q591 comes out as 21.24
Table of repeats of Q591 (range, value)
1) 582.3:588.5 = 22.18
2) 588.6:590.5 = 20.3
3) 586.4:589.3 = 21.66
